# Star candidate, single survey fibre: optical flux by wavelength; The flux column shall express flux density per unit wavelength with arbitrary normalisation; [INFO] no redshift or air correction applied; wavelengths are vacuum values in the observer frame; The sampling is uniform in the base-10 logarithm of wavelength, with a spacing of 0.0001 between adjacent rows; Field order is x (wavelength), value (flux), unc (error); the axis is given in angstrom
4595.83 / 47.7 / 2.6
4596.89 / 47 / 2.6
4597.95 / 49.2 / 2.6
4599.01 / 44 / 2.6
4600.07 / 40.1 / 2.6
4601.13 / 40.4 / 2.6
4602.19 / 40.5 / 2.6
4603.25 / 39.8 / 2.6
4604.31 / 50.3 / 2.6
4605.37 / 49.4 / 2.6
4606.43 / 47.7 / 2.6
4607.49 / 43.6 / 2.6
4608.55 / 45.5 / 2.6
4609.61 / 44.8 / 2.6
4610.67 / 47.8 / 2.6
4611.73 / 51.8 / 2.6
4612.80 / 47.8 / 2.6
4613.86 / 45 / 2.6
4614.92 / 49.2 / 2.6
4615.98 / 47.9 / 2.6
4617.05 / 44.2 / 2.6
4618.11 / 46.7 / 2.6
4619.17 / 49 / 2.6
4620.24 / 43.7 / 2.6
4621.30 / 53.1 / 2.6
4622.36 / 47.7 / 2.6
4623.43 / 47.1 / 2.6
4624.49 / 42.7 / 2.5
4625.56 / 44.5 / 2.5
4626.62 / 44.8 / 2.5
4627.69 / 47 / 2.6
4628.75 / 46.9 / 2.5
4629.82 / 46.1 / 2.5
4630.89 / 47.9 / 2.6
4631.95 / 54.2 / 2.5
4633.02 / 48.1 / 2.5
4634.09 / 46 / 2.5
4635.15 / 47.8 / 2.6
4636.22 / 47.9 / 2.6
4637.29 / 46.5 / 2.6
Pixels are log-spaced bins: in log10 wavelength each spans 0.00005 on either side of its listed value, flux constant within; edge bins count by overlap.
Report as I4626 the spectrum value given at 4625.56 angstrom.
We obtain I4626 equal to 44.5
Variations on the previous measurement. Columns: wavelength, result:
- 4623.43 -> 47.1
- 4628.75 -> 46.9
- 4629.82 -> 46.1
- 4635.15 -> 47.8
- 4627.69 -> 47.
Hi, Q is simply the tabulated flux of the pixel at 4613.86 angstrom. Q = 45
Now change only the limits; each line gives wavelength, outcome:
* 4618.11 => 46.7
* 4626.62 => 44.8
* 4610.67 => 47.8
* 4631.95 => 54.2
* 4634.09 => 46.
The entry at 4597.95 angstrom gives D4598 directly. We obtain 49.2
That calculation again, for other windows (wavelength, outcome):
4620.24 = 43.7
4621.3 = 53.1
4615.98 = 47.9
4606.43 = 47.7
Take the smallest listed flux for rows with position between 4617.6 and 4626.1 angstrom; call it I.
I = 42.7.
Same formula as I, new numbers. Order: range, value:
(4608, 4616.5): 44.8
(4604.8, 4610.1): 43.6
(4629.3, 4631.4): 46.1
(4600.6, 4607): 39.8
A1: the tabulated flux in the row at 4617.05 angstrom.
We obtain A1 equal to 44.2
